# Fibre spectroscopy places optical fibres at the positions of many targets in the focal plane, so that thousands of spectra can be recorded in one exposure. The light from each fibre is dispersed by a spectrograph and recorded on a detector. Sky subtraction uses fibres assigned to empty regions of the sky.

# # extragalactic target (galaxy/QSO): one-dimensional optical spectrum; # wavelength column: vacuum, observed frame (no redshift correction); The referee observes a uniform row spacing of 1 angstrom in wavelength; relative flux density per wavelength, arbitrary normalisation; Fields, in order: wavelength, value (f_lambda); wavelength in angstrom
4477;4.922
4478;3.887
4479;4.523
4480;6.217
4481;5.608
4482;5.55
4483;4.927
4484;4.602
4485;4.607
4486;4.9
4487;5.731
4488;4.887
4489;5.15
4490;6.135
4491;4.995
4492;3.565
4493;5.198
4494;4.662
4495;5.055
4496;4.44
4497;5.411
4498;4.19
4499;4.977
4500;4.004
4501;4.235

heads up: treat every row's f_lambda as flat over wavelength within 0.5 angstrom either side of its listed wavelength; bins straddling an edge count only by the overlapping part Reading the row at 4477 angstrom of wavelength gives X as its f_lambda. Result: 4.922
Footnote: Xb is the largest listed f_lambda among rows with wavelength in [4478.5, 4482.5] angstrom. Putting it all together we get 6.217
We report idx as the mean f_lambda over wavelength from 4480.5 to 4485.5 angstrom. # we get 5.06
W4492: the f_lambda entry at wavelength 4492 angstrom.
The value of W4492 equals 3.565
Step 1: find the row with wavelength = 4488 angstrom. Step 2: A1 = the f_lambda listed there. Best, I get 4.887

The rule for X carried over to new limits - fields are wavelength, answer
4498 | 4.19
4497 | 5.411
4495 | 5.055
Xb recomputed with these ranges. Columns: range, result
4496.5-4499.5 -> 5.411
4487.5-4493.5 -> 6.135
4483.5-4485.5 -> 4.607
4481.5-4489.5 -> 5.731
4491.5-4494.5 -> 5.198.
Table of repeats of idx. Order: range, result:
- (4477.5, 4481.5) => 5.06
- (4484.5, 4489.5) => 5.05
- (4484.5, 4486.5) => 4.75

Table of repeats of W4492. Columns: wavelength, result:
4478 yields 3.887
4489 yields 5.15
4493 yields 5.198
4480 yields 6.217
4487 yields 5.731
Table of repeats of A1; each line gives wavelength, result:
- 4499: 4.977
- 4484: 4.602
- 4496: 4.44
